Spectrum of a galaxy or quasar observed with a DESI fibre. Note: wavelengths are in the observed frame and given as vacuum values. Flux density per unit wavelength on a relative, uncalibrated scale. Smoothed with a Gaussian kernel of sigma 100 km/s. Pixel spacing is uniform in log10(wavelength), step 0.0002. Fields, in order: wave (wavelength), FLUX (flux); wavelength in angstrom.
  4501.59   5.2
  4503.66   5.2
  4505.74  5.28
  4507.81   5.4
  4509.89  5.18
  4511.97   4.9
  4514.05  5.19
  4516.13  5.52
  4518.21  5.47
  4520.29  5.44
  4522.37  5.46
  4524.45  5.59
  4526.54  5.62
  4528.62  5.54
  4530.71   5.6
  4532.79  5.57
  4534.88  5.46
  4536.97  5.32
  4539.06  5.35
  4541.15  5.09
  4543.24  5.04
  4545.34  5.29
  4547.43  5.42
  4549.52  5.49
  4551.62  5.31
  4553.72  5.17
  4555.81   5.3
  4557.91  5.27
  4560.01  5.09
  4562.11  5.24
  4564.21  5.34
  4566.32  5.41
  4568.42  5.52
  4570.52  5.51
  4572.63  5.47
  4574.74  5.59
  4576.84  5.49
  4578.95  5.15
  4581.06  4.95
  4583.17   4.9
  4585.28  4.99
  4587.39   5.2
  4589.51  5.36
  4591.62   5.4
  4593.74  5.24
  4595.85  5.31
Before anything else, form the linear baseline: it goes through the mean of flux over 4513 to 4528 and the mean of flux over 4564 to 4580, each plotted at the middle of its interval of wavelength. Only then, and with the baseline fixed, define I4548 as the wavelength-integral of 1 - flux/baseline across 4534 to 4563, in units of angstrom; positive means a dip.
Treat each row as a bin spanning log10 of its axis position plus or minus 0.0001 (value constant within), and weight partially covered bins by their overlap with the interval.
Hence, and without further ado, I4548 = 1.0 angstrom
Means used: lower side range 5.47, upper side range 5.44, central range 5.27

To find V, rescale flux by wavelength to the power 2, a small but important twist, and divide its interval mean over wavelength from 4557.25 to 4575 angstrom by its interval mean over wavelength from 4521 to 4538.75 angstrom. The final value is 1.0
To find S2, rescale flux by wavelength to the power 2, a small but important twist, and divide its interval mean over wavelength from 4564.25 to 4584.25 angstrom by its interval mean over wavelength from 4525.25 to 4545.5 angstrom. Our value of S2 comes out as 1.01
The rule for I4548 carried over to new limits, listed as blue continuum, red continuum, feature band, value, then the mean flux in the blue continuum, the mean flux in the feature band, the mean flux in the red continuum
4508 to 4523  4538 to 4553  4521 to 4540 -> -0.7 angstrom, 5.31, 5.5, 5.28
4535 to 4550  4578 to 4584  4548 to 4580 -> -1.4 angstrom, 5.29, 5.36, 5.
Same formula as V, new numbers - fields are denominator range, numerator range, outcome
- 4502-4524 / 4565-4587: 1.03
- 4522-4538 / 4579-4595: 0.96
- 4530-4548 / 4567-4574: 1.04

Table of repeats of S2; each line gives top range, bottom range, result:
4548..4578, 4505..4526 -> 1.03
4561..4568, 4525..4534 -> 0.97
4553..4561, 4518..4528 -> 0.96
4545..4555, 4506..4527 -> 1.01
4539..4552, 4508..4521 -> 1.01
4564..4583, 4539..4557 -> 1.03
